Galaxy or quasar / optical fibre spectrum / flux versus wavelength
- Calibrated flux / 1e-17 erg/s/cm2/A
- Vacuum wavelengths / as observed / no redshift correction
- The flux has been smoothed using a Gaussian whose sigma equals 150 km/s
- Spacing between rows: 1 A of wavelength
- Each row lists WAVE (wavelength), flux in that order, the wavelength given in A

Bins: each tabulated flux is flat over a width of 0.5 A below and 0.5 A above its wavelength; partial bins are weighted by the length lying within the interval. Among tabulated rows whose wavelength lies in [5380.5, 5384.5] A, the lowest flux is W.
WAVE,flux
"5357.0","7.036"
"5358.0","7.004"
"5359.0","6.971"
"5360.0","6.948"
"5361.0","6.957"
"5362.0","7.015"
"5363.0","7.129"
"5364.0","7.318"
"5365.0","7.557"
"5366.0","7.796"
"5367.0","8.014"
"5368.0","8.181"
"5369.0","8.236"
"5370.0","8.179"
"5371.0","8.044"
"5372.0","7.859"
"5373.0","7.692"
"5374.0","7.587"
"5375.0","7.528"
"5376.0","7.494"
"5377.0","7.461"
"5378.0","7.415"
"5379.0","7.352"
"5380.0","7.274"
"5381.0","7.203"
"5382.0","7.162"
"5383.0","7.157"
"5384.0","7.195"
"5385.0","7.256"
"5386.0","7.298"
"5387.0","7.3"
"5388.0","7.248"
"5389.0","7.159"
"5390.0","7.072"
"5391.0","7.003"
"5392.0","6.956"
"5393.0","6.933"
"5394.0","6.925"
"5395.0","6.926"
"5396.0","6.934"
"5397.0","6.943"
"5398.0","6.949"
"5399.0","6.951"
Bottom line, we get 7.157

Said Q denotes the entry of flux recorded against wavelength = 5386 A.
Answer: 7.298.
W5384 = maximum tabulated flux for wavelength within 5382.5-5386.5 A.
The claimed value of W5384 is 7.298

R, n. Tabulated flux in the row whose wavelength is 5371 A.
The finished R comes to 8.044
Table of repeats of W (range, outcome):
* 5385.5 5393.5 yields 6.933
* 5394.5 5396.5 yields 6.926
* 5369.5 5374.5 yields 7.587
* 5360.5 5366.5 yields 6.957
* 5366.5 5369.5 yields 8.014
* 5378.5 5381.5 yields 7.203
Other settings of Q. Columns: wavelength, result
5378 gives 7.415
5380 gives 7.274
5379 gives 7.352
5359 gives 6.971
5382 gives 7.162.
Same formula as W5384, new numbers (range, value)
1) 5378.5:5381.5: 7.352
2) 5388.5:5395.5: 7.159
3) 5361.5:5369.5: 8.236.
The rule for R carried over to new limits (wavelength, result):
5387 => 7.3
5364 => 7.318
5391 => 7.003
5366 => 7.796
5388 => 7.248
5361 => 6.957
